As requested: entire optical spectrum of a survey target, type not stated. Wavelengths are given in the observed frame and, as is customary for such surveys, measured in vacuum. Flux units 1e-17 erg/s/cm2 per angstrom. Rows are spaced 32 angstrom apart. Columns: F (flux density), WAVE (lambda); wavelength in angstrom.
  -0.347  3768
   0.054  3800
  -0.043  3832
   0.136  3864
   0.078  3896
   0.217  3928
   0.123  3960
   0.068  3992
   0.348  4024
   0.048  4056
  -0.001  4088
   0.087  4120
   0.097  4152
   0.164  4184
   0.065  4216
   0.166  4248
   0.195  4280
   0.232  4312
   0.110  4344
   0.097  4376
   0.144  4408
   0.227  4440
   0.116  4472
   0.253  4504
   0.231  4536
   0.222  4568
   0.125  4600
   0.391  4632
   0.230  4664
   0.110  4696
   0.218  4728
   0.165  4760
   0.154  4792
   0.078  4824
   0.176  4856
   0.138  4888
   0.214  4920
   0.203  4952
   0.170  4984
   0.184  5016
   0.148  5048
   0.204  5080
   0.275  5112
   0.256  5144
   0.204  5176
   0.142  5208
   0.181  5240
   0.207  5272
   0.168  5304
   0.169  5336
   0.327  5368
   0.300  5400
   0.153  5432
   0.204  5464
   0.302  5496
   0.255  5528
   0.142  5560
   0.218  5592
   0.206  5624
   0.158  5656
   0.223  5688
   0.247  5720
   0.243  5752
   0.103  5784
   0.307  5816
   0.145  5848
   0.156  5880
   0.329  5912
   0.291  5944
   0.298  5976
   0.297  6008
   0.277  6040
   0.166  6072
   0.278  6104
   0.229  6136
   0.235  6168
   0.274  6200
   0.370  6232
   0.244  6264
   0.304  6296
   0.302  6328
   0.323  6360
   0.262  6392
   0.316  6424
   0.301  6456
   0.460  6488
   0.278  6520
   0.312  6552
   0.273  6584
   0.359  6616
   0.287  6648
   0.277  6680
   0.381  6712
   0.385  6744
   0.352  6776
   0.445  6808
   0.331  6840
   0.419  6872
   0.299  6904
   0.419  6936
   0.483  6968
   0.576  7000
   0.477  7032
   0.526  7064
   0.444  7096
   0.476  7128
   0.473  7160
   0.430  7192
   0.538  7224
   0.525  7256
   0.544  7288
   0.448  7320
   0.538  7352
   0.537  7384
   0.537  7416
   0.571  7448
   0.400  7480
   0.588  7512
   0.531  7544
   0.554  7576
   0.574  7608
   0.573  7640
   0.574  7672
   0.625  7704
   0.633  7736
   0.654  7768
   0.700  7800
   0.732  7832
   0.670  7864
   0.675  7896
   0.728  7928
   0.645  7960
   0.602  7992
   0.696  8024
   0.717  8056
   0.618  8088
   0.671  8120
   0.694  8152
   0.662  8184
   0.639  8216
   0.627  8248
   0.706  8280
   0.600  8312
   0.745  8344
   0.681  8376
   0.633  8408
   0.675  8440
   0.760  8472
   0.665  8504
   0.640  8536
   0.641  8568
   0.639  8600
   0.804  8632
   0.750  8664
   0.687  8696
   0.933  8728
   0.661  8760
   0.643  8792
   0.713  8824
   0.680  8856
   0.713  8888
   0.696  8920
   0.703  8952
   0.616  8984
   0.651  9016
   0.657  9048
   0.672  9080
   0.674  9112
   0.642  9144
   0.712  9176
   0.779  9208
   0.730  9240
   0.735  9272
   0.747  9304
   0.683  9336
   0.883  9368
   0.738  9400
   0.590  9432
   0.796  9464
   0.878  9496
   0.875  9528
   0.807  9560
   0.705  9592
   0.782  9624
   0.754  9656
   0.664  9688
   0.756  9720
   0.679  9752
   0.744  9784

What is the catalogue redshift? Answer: 0.741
